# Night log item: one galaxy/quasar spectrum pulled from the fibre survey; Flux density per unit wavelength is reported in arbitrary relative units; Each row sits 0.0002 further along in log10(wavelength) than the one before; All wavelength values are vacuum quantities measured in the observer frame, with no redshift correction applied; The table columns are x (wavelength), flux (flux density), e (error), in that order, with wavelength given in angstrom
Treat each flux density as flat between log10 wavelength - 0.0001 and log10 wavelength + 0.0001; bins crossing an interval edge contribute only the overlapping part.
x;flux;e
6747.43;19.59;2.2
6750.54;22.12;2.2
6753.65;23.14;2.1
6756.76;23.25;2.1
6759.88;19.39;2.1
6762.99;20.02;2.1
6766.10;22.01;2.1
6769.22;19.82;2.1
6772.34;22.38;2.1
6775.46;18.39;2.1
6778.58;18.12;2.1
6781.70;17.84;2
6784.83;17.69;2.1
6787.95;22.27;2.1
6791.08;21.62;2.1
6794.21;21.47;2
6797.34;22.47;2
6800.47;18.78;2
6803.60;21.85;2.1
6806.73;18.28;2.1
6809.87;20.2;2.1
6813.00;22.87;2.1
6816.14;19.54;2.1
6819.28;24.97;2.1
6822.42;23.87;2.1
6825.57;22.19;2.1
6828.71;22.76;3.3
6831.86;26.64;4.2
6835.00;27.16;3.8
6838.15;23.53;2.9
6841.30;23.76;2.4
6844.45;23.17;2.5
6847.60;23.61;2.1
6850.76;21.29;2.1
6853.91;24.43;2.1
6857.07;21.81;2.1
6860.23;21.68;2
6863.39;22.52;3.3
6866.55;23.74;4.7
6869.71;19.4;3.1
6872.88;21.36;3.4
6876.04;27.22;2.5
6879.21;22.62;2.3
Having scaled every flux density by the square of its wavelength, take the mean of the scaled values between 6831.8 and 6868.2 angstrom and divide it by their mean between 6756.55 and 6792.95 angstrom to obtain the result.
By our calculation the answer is 1.19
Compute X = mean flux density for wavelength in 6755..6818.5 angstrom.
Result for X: 20.5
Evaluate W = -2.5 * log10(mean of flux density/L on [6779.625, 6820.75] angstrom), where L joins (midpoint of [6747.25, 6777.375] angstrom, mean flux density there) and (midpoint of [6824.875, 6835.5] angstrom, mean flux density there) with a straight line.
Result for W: 0.12 mag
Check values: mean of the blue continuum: 21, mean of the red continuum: 24.7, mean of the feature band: 20.7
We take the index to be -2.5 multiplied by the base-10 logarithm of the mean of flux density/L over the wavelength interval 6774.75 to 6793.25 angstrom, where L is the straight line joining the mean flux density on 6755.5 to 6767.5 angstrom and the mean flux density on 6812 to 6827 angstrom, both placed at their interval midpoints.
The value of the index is 0.12 mag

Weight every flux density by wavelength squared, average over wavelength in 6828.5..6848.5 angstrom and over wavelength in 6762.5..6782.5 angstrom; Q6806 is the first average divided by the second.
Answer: 1.3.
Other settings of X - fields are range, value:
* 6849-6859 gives 22.5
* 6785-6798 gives 21.5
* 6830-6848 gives 24.7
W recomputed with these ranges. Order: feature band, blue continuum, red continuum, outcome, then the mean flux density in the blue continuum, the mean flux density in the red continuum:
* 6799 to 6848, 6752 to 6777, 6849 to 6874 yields -0.050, 21.1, 22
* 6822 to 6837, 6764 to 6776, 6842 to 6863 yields -0.110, 20.8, 22.7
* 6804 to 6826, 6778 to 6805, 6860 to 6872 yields -0.046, 20.3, 21.8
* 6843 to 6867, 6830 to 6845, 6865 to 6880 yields 0.054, 24.9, 22.9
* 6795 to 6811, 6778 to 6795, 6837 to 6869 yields 0.011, 19.9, 22.9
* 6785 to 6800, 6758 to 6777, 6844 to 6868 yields -0.014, 20.4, 22.8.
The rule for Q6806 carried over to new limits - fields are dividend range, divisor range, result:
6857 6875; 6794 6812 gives 1.09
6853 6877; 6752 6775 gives 1.09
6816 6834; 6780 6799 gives 1.17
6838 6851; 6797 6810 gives 1.17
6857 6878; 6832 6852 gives 0.95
